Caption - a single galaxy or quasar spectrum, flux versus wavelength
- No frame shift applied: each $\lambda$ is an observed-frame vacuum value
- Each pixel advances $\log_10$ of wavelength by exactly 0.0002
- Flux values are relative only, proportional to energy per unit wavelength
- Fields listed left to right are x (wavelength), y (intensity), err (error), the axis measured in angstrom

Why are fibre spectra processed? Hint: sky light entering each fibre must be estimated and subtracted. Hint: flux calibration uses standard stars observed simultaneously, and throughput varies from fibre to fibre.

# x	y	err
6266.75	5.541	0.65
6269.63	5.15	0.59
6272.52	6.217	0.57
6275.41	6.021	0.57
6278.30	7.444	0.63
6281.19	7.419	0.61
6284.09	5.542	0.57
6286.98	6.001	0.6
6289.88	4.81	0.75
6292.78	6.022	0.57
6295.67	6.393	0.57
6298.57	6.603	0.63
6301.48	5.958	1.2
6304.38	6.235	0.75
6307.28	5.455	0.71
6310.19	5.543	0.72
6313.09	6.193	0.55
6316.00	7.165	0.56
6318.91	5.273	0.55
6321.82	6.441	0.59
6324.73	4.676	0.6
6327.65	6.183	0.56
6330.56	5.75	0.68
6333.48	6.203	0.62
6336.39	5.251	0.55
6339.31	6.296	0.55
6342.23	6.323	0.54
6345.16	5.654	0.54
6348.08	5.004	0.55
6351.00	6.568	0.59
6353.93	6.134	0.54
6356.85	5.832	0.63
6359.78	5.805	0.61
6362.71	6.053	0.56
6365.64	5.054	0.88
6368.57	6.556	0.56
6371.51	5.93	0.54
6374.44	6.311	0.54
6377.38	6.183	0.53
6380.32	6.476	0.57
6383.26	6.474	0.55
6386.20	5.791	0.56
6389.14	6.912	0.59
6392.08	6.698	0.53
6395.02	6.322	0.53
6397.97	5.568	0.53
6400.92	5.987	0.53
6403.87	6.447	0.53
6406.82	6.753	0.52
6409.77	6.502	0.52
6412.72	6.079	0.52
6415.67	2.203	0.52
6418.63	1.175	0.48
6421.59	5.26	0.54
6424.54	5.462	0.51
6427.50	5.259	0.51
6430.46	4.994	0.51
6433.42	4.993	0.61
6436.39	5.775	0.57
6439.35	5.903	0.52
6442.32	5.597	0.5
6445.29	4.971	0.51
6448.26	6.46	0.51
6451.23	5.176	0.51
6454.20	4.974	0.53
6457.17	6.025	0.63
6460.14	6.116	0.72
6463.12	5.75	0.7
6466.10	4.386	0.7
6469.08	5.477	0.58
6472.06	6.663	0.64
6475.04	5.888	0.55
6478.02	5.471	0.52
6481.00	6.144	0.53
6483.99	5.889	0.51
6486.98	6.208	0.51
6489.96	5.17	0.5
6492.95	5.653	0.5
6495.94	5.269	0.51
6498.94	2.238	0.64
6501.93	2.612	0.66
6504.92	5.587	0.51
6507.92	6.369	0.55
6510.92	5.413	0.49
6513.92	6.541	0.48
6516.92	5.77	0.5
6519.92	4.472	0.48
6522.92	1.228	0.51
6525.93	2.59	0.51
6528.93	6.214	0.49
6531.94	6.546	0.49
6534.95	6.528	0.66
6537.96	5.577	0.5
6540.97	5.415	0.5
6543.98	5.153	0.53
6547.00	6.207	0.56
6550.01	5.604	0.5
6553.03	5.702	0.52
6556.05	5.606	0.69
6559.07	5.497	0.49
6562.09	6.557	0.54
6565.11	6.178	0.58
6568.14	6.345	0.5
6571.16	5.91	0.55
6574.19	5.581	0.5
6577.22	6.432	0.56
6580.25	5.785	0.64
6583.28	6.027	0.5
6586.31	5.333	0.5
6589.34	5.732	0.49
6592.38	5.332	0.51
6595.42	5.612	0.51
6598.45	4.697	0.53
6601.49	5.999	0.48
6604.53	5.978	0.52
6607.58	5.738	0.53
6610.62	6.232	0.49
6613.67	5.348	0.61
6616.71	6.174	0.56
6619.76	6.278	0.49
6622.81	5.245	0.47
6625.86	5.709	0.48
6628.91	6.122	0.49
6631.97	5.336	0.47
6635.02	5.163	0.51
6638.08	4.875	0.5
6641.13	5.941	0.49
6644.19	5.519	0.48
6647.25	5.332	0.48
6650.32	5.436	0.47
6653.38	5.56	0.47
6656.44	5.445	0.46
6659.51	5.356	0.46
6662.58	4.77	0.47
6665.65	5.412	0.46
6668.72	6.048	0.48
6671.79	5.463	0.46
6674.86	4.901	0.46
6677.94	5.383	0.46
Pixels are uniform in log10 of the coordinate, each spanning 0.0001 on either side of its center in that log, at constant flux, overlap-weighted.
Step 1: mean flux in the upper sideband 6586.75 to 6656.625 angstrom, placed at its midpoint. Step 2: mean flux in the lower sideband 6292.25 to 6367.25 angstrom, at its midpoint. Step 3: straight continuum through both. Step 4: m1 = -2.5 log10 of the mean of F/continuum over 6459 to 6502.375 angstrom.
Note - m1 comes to 0.09 mag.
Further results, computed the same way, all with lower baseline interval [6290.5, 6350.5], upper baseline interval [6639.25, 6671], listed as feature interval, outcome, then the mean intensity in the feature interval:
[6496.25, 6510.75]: 0.277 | 4.4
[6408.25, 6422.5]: 0.348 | 4.21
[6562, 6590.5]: -0.072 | 5.96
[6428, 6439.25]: 0.086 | 5.33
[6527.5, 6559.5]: -0.039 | 5.83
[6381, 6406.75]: -0.086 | 6.31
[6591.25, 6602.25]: 0.036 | 5.37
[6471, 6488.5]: -0.059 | 6.03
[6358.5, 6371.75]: -0.002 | 5.87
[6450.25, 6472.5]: 0.040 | 5.53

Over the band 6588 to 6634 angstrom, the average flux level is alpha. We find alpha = 5.7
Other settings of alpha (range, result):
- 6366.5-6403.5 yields 6.25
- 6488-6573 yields 5.29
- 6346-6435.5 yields 5.69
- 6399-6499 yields 5.41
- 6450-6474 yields 5.58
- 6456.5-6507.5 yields 5.34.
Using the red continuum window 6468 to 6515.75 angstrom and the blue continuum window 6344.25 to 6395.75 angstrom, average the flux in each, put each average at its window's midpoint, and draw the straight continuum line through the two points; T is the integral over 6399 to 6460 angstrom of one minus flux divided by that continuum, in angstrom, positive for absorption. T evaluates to 4.7 angstrom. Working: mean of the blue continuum 6.1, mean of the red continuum 5.41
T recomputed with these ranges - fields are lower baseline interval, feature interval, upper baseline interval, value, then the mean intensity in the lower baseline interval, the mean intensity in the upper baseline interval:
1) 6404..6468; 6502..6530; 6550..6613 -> 3.9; 5.26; 5.8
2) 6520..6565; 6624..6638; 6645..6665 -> -0.5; 5.32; 5.33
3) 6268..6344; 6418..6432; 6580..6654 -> 2.9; 6.02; 5.62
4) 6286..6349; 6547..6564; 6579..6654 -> -0.5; 5.89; 5.62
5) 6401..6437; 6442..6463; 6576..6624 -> -1.7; 5.09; 5.75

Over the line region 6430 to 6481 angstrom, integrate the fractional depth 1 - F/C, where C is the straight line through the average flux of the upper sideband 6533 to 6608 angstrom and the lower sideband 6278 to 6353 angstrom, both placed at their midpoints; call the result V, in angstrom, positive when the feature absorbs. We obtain 2.5 angstrom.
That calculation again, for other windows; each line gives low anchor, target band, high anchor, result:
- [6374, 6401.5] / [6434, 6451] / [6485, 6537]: 0.1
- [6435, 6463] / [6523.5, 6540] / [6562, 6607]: 1.4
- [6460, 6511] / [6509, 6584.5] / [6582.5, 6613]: -0.7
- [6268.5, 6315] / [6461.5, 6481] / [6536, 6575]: 0.8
